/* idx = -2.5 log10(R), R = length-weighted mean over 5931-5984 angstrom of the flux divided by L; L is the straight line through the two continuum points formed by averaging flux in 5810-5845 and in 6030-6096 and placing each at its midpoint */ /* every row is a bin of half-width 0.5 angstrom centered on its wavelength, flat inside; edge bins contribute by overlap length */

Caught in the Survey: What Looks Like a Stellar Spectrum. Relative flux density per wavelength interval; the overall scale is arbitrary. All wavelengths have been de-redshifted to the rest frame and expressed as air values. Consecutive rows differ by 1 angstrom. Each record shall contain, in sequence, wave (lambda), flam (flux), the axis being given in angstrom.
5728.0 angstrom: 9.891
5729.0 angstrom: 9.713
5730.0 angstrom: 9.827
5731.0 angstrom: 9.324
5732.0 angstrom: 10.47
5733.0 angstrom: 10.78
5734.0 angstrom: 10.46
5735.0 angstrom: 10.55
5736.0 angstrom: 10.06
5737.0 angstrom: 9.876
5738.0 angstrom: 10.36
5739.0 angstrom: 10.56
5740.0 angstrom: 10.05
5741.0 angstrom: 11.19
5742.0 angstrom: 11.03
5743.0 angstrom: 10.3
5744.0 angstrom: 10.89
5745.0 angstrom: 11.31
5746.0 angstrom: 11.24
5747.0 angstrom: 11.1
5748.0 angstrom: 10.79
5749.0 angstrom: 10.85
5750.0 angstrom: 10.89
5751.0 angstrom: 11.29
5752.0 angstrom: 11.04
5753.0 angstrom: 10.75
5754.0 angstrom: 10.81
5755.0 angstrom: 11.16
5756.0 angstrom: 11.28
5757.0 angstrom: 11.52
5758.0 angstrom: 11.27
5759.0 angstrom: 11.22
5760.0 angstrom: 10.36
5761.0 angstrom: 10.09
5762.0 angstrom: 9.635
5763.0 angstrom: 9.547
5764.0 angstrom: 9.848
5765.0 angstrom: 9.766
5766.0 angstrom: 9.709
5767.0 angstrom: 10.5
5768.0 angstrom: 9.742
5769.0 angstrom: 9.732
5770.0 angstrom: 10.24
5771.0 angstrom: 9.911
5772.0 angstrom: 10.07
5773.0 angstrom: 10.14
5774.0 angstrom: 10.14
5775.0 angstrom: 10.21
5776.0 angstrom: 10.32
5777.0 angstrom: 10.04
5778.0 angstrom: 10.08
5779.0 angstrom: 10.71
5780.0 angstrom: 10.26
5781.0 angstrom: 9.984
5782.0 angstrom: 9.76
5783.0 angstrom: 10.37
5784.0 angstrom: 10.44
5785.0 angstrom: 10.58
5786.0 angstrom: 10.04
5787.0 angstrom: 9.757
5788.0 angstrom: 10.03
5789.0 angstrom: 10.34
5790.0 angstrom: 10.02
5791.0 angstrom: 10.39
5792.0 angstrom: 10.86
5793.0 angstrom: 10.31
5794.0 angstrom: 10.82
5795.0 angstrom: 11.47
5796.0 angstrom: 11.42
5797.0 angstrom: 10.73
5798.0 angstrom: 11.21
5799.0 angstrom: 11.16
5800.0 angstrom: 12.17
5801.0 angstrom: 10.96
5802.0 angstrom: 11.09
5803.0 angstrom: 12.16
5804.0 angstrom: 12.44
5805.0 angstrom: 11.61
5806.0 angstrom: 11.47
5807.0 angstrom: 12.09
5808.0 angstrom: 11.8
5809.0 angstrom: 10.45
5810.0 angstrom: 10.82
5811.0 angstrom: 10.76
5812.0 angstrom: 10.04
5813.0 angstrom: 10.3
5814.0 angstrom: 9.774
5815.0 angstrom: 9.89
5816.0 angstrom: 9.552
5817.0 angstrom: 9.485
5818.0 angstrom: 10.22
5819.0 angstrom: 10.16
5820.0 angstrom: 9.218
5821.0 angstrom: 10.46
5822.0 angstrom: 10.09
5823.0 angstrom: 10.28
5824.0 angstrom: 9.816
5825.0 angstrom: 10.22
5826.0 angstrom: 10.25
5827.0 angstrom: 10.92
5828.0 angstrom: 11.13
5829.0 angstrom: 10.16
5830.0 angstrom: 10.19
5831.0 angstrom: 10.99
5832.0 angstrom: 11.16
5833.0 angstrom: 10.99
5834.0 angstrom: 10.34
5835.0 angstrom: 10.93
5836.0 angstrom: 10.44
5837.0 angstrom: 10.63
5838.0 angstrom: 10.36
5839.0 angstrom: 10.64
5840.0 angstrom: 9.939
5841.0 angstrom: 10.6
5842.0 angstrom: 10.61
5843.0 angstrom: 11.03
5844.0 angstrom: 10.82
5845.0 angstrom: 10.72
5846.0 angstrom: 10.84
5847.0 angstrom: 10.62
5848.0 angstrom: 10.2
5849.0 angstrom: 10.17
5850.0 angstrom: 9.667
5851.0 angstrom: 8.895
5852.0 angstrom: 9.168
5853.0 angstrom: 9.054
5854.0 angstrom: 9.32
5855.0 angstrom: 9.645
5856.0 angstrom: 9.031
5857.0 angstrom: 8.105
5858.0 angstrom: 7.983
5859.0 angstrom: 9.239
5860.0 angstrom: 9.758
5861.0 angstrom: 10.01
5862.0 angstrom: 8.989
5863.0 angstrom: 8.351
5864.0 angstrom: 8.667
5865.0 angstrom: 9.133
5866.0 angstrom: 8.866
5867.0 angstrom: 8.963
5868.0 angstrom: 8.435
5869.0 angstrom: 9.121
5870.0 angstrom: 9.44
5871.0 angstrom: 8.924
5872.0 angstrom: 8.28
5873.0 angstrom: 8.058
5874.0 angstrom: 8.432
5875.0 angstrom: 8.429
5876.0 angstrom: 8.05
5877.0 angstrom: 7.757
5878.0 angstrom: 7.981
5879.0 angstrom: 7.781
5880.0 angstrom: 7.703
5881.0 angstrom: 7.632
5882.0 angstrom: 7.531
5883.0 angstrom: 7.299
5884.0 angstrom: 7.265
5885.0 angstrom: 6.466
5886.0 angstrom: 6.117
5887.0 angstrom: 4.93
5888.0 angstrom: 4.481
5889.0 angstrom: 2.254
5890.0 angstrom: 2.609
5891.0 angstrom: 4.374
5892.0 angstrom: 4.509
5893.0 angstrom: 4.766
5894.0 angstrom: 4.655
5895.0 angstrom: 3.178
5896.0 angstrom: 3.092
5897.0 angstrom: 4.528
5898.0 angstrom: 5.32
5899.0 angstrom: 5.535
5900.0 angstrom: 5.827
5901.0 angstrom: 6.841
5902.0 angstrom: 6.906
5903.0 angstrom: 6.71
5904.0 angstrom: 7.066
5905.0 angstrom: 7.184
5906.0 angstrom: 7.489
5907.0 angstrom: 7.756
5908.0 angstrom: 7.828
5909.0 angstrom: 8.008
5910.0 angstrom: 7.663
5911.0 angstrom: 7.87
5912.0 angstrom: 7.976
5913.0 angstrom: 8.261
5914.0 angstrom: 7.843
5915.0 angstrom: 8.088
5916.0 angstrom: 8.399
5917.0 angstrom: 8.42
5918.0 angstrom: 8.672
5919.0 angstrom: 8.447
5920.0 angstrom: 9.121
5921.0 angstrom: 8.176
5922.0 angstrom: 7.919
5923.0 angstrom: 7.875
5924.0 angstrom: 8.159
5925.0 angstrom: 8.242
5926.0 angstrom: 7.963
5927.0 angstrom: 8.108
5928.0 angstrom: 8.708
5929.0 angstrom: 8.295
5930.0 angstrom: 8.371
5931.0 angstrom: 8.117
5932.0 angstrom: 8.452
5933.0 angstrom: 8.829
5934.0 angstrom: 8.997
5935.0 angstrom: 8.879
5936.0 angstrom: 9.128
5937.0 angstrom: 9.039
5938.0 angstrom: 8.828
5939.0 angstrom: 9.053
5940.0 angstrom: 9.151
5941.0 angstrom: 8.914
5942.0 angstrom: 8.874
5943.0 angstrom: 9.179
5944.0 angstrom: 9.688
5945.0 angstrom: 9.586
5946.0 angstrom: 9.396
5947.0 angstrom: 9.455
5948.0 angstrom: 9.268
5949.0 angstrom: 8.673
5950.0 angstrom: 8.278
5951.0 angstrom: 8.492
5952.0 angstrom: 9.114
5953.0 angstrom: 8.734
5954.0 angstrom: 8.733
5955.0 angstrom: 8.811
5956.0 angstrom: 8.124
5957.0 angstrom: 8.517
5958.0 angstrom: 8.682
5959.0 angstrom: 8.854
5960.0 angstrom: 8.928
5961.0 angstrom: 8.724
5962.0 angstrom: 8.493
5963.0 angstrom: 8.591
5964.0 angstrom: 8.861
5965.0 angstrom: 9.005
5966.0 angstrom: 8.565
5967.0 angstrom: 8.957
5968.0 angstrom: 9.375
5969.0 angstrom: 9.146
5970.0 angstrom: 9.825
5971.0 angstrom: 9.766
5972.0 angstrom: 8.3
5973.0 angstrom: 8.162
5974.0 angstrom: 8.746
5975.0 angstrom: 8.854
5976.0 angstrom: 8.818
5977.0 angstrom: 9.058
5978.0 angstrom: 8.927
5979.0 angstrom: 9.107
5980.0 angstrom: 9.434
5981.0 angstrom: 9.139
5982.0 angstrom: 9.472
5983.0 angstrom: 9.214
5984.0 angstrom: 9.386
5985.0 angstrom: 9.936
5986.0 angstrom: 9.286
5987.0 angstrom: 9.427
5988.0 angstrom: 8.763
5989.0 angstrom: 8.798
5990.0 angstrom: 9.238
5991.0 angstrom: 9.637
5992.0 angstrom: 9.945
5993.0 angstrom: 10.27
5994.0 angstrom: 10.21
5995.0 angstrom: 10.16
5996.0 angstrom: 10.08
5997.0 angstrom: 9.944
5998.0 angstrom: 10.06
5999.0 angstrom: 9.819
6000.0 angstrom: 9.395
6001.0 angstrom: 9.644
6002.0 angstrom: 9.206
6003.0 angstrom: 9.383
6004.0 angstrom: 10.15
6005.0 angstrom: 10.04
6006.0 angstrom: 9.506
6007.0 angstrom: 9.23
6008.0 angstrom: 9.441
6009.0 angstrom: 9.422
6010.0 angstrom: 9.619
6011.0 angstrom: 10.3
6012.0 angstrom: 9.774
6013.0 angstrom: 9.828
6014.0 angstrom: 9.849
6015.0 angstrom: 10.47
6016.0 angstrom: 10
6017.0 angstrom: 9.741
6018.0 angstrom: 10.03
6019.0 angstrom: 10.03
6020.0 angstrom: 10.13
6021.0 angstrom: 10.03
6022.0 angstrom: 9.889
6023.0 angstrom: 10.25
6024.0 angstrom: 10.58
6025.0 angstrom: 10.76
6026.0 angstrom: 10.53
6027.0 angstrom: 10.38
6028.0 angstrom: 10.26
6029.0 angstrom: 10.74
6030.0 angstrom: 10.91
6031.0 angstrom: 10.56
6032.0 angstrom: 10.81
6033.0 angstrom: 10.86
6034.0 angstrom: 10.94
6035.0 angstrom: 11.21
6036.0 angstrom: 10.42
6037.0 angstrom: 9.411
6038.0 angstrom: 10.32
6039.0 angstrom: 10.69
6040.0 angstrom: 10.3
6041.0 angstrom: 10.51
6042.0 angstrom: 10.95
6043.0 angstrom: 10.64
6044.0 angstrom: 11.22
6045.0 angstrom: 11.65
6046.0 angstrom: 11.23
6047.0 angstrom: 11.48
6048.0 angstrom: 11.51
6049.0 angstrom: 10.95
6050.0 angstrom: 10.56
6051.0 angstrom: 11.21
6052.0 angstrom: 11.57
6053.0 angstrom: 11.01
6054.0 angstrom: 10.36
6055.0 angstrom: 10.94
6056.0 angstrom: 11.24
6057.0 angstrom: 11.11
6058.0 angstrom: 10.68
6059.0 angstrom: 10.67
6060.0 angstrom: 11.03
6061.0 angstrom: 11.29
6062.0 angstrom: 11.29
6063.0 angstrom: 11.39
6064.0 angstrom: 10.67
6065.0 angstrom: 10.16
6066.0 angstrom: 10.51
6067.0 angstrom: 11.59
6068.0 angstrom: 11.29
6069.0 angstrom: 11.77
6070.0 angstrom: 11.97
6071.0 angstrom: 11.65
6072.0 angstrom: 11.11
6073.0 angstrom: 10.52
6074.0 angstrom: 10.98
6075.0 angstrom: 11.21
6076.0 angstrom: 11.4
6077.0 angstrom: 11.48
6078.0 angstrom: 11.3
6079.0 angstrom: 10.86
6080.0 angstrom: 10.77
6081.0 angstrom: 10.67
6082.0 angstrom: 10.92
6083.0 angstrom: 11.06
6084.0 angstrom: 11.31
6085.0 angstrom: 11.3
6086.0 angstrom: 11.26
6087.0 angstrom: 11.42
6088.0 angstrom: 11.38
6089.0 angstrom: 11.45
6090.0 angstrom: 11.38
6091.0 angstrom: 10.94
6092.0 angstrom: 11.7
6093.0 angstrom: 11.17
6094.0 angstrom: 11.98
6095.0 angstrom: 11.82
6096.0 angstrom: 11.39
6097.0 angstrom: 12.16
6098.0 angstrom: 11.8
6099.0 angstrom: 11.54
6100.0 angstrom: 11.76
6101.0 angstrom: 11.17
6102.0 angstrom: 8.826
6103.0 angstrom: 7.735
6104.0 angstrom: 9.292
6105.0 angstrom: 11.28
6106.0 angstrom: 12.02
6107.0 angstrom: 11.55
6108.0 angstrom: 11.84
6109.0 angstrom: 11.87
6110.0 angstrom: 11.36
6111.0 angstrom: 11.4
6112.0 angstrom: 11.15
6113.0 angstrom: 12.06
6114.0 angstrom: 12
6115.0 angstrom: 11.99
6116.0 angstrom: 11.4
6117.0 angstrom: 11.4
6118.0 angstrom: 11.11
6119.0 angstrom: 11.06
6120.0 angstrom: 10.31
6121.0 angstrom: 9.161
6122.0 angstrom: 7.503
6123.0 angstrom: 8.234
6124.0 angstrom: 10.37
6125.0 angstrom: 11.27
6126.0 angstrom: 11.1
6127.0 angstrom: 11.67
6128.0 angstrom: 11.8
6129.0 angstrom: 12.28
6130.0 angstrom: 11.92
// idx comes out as 0.200 mag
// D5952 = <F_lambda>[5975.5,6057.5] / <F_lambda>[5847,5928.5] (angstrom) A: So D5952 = 1.33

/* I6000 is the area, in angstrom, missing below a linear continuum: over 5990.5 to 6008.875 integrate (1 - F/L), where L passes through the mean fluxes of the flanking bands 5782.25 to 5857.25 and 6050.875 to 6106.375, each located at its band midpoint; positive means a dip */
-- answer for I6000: 1.90 angstrom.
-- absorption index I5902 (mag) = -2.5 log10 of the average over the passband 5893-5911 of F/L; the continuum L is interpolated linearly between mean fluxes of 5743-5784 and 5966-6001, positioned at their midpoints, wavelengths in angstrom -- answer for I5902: 0.49 mag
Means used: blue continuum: 10.5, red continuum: 9.36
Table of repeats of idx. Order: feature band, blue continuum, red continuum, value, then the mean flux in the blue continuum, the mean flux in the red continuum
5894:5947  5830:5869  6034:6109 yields 0.285 mag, 9.82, 11.1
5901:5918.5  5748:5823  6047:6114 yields 0.361 mag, 10.5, 11.2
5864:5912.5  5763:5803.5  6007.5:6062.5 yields 0.465 mag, 10.4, 10.6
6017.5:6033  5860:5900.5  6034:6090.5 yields -0.022 mag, 6.88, 11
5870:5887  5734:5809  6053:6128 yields 0.366 mag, 10.6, 11.1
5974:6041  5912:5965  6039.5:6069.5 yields 0.021 mag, 8.66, 11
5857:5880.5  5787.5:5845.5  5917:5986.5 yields 0.158 mag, 10.7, 8.84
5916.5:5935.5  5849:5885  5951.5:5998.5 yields 0.062 mag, 8.59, 9.15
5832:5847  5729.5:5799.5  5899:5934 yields -0.158 mag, 10.5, 7.91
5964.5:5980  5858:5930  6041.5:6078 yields 0.018 mag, 7.37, 11.1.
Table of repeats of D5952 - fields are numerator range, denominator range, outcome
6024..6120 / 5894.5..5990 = 1.32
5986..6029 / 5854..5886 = 1.17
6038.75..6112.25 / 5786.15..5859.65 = 1.07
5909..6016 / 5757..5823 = 0.86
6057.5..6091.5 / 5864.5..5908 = 1.66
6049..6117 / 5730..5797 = 1.07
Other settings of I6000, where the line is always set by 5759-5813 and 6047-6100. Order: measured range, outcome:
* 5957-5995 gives 6.4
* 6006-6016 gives 1.2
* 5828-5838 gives 0.0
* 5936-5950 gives 2.3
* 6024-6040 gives 0.8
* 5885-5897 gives 7.3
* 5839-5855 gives 0.9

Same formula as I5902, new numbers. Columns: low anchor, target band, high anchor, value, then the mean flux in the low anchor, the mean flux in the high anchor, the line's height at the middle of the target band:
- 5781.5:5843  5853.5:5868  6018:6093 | 0.19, 10.6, 10.9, 10.7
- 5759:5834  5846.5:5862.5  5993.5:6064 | 0.12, 10.5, 10.4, 10.5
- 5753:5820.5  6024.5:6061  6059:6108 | 0.02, 10.5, 11.1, 11.1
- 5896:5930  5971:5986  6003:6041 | 0.01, 7.56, 10.2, 9.14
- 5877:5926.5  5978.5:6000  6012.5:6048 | -0.03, 6.76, 10.5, 9.32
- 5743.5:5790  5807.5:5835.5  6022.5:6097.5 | 0.02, 10.4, 11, 10.5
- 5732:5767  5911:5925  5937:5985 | 0.13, 10.6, 8.97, 9.31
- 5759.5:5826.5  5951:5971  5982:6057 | 0.16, 10.4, 10.2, 10.3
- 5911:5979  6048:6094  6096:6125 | -0.08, 8.71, 10.9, 10.3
